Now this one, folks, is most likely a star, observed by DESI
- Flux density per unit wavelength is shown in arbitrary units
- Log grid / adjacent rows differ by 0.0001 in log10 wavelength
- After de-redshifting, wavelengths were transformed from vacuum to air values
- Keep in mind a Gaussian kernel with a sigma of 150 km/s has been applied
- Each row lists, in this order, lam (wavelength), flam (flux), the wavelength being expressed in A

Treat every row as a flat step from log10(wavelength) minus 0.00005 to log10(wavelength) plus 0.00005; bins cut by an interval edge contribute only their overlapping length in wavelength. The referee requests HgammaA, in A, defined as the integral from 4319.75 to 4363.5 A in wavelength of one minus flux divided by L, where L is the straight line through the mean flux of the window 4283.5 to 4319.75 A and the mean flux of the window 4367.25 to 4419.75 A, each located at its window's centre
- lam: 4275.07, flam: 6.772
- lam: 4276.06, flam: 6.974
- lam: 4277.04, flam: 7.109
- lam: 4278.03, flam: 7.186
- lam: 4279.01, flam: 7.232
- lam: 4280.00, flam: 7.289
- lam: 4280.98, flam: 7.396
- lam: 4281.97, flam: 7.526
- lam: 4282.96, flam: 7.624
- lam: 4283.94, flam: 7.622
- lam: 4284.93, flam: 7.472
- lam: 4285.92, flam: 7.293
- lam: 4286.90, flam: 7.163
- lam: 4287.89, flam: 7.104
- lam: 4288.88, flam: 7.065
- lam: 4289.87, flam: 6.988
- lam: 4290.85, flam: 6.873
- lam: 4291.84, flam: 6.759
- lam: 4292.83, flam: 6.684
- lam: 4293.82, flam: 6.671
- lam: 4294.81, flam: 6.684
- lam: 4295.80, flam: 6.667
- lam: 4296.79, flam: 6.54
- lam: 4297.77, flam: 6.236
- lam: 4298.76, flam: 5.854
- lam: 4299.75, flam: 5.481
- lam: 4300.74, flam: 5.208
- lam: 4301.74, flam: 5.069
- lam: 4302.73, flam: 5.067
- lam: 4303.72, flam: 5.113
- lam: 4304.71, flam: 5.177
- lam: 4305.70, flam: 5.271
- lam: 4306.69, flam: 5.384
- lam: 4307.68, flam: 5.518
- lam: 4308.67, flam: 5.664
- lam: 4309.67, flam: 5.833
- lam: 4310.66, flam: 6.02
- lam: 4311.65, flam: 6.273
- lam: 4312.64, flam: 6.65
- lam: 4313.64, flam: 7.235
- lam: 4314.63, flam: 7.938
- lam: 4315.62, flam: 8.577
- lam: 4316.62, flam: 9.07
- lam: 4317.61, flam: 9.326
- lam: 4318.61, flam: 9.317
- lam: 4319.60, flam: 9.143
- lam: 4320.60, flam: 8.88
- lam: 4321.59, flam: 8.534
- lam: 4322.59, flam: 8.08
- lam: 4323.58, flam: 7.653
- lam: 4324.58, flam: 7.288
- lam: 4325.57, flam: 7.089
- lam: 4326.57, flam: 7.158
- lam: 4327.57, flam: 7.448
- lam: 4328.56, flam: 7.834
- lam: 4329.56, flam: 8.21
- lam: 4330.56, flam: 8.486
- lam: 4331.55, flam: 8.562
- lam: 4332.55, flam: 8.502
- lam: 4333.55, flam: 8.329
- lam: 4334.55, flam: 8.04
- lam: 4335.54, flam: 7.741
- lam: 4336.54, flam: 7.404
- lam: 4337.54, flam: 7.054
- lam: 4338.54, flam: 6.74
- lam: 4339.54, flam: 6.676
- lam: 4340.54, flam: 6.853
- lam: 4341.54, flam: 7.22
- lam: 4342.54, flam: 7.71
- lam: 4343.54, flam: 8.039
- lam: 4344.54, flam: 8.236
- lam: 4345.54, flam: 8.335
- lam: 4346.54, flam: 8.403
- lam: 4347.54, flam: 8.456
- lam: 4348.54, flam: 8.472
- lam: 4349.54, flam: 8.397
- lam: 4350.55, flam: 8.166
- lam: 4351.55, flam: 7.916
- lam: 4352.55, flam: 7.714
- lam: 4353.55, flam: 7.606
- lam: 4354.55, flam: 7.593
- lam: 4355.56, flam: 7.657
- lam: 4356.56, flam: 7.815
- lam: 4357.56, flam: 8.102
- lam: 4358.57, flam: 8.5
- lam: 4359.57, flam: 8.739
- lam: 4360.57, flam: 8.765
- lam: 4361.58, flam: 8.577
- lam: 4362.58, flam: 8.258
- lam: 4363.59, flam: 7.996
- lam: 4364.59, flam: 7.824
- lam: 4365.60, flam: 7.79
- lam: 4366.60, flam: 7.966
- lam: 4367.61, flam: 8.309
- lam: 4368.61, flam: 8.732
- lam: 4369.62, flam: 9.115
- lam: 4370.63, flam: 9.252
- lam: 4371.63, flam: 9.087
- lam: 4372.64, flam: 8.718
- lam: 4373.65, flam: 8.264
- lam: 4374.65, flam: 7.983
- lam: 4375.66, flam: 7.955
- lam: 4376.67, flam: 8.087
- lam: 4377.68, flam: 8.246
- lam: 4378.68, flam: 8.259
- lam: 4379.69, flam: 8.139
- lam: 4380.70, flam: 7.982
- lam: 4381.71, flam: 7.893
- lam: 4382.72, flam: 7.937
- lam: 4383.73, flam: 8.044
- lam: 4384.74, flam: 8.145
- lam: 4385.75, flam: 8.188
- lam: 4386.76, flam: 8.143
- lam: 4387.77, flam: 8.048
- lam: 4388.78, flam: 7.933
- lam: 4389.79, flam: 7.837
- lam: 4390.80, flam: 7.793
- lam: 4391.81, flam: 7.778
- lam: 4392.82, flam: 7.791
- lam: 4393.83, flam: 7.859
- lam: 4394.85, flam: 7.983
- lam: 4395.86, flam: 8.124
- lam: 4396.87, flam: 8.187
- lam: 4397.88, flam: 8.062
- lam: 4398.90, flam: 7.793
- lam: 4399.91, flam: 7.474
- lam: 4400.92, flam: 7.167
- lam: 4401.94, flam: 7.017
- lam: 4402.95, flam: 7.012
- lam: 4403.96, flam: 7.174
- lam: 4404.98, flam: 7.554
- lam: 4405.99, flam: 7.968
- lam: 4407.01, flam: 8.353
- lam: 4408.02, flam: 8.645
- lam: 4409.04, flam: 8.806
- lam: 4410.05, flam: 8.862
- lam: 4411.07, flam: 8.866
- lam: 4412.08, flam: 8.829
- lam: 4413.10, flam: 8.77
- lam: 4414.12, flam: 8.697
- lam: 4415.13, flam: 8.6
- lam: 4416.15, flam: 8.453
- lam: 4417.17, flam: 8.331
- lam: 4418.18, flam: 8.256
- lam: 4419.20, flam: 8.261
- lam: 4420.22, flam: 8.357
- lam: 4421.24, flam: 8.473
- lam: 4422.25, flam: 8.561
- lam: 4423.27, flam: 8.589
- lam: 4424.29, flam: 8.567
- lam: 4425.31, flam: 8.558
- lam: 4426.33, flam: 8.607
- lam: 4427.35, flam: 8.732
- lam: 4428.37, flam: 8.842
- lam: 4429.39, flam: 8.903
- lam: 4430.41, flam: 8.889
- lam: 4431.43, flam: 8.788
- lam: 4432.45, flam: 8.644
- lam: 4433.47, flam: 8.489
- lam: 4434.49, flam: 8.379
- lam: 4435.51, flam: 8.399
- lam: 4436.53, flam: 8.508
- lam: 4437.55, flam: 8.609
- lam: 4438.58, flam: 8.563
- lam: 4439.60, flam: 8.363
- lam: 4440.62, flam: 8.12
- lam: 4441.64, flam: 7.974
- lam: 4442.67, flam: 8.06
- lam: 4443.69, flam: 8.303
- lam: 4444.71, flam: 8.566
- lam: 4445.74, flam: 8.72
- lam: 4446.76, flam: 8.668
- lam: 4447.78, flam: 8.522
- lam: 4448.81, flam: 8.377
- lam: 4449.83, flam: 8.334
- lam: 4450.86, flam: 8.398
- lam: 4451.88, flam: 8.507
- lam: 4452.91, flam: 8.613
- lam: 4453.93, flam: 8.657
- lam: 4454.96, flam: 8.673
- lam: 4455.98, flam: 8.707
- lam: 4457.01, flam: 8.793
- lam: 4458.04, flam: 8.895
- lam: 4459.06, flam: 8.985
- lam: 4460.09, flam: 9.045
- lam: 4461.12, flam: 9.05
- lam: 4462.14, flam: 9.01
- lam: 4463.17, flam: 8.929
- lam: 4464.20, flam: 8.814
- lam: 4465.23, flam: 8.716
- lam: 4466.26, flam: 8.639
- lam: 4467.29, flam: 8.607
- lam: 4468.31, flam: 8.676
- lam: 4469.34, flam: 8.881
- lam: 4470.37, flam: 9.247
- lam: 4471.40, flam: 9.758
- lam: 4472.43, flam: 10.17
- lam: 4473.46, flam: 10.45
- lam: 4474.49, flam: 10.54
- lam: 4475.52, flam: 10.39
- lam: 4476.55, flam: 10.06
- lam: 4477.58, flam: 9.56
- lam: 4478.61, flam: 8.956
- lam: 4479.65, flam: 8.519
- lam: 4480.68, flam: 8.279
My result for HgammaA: -3.72 A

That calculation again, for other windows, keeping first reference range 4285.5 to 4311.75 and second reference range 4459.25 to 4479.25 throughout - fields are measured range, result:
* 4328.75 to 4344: -1.9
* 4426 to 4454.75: 0.9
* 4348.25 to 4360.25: -1.5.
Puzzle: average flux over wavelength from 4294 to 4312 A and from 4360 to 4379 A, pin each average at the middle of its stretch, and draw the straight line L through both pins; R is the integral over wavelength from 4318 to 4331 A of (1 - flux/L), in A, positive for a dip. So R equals -3.0 A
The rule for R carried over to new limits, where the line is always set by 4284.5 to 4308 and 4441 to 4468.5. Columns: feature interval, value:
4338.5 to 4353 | -1.82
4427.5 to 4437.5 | -0.43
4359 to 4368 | -1.24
